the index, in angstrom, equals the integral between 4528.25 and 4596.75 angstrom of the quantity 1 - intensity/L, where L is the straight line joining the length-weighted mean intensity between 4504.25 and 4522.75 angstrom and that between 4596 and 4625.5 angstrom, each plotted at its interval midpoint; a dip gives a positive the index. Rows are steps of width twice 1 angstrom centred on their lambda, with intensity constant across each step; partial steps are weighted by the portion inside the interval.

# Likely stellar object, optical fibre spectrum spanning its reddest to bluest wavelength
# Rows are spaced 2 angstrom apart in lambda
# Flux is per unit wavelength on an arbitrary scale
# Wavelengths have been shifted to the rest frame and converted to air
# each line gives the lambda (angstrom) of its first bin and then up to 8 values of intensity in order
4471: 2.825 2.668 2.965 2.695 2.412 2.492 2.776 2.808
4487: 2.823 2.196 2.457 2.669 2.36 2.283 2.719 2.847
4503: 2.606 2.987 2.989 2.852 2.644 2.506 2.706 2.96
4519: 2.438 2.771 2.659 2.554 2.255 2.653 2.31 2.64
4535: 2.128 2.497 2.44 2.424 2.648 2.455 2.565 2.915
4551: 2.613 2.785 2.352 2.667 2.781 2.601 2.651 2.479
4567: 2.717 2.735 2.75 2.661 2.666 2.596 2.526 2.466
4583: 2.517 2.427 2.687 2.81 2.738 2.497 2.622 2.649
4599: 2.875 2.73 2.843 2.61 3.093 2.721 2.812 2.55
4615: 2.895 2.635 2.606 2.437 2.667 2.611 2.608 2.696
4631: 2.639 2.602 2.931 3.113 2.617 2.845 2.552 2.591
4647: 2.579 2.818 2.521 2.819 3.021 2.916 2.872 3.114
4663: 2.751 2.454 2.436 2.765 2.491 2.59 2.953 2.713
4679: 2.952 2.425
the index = 3.66 angstrom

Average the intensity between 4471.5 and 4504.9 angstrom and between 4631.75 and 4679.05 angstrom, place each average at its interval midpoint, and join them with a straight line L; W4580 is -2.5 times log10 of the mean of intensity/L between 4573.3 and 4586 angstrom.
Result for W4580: 0.06 mag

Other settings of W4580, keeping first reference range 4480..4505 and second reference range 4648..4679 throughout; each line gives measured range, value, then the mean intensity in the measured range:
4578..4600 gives 0.028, 2.62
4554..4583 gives 0.023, 2.61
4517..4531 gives 0.027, 2.57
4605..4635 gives 0.011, 2.69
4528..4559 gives 0.042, 2.55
